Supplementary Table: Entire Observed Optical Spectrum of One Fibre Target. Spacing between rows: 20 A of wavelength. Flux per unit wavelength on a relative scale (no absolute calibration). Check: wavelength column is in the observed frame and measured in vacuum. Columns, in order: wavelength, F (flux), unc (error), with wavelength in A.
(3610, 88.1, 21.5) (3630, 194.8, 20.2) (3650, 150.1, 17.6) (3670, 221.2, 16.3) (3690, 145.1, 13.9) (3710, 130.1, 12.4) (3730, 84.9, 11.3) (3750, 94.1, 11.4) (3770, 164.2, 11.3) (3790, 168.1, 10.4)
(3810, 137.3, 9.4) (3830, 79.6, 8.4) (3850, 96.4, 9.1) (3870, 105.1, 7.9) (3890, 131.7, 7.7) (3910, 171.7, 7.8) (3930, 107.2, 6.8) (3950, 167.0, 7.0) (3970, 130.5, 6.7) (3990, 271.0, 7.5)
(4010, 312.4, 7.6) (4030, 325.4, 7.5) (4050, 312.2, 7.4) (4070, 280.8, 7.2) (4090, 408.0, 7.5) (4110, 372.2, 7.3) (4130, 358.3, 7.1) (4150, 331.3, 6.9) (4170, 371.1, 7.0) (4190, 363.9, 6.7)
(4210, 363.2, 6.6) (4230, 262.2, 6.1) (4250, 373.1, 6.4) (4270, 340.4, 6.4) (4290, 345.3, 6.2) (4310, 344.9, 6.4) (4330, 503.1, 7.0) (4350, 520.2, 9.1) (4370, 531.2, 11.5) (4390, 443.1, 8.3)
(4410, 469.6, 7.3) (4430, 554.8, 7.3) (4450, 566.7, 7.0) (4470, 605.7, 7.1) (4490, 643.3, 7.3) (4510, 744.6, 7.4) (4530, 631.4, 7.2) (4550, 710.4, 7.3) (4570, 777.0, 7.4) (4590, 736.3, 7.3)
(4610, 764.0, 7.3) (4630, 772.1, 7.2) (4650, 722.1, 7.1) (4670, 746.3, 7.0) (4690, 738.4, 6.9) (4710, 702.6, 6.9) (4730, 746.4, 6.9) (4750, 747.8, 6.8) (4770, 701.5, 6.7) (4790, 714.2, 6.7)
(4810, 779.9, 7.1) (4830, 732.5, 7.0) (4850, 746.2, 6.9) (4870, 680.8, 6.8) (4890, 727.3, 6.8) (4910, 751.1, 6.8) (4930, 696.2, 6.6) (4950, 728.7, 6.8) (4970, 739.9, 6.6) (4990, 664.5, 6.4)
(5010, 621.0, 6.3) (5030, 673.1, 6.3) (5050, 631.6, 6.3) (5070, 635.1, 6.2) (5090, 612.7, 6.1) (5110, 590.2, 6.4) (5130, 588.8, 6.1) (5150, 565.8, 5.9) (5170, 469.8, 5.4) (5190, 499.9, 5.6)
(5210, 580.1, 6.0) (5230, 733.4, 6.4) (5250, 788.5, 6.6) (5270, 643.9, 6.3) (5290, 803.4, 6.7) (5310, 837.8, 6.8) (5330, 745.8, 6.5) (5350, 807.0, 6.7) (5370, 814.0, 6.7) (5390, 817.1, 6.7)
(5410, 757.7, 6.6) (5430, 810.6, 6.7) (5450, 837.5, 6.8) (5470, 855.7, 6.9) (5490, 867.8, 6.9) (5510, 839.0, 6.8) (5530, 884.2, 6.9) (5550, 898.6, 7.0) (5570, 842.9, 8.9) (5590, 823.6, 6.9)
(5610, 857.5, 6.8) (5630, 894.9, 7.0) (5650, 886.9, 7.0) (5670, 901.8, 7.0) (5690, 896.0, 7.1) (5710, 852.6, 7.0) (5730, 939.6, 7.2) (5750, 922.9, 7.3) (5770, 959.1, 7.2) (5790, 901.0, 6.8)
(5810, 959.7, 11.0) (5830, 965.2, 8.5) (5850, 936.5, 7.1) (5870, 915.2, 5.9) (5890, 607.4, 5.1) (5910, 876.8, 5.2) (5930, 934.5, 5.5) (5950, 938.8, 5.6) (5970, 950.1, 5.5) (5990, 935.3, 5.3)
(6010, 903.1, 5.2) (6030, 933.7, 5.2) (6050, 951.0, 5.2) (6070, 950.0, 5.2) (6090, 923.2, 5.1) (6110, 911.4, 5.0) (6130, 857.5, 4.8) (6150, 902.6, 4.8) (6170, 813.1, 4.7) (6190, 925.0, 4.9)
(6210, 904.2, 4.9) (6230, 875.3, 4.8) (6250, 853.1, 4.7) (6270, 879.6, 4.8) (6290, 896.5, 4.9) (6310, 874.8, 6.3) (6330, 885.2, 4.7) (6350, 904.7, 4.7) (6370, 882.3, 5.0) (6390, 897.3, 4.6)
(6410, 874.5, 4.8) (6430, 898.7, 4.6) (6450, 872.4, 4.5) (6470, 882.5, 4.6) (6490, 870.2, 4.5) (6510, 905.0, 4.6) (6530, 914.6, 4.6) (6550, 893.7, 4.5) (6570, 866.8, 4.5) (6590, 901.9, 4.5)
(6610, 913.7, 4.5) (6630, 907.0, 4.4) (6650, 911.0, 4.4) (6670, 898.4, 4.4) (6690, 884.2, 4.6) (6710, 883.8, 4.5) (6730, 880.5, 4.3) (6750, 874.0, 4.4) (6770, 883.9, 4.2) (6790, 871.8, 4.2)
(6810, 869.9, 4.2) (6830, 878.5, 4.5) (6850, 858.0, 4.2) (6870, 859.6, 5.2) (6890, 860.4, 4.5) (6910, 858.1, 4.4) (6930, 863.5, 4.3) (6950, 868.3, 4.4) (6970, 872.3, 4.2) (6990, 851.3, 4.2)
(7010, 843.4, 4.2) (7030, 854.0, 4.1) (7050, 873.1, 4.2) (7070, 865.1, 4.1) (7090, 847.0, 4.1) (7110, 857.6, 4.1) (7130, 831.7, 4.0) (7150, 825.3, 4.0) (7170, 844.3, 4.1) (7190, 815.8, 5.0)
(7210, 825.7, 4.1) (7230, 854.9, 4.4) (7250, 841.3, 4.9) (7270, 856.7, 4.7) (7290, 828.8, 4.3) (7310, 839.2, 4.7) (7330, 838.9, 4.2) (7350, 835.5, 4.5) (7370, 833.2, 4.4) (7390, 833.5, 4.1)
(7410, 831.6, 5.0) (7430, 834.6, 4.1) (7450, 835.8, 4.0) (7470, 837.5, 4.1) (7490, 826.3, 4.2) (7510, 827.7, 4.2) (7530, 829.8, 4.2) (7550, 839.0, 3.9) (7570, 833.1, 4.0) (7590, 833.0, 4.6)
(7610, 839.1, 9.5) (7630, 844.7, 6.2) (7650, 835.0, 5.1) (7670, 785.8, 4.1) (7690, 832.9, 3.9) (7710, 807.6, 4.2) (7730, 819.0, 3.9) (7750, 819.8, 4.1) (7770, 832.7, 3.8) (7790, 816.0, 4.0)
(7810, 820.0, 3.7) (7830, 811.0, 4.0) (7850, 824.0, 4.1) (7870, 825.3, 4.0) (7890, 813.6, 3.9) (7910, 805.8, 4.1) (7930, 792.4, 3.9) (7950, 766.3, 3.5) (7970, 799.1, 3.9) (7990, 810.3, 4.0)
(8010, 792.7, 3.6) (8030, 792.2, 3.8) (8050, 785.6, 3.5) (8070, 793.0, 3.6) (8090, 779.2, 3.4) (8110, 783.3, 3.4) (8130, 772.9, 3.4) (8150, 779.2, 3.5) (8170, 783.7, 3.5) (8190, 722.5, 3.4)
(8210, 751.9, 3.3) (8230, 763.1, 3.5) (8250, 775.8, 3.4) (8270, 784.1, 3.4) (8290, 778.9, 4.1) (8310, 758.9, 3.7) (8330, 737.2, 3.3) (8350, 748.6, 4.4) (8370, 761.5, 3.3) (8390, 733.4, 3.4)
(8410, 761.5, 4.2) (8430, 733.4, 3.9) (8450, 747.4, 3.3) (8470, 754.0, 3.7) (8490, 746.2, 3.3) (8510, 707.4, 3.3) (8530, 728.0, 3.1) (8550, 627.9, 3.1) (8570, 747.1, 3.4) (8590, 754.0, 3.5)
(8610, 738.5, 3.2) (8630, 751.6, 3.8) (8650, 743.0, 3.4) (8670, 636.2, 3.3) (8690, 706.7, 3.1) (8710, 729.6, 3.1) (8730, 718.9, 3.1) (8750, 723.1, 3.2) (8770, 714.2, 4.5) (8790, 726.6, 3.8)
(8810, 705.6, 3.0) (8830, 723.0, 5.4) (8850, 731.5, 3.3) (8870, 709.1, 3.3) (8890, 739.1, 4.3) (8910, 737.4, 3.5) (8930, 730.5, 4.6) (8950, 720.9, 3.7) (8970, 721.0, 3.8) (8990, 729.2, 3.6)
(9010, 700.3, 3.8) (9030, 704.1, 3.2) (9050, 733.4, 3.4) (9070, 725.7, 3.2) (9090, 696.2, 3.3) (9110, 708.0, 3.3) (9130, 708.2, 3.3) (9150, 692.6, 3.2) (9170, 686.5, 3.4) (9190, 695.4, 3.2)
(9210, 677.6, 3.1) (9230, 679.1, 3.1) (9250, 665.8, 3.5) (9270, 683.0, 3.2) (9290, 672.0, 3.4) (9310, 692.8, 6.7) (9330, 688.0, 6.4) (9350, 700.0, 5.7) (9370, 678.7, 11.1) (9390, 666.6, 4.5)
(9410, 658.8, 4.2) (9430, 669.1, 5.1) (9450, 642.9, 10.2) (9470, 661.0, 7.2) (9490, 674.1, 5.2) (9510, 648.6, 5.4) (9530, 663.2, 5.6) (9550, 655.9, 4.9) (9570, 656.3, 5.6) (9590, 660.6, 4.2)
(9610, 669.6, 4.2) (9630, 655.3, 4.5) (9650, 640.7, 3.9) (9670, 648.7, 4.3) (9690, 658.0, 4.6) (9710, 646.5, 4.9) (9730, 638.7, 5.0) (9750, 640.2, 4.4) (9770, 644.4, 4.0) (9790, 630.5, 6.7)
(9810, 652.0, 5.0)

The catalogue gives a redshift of 0.00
